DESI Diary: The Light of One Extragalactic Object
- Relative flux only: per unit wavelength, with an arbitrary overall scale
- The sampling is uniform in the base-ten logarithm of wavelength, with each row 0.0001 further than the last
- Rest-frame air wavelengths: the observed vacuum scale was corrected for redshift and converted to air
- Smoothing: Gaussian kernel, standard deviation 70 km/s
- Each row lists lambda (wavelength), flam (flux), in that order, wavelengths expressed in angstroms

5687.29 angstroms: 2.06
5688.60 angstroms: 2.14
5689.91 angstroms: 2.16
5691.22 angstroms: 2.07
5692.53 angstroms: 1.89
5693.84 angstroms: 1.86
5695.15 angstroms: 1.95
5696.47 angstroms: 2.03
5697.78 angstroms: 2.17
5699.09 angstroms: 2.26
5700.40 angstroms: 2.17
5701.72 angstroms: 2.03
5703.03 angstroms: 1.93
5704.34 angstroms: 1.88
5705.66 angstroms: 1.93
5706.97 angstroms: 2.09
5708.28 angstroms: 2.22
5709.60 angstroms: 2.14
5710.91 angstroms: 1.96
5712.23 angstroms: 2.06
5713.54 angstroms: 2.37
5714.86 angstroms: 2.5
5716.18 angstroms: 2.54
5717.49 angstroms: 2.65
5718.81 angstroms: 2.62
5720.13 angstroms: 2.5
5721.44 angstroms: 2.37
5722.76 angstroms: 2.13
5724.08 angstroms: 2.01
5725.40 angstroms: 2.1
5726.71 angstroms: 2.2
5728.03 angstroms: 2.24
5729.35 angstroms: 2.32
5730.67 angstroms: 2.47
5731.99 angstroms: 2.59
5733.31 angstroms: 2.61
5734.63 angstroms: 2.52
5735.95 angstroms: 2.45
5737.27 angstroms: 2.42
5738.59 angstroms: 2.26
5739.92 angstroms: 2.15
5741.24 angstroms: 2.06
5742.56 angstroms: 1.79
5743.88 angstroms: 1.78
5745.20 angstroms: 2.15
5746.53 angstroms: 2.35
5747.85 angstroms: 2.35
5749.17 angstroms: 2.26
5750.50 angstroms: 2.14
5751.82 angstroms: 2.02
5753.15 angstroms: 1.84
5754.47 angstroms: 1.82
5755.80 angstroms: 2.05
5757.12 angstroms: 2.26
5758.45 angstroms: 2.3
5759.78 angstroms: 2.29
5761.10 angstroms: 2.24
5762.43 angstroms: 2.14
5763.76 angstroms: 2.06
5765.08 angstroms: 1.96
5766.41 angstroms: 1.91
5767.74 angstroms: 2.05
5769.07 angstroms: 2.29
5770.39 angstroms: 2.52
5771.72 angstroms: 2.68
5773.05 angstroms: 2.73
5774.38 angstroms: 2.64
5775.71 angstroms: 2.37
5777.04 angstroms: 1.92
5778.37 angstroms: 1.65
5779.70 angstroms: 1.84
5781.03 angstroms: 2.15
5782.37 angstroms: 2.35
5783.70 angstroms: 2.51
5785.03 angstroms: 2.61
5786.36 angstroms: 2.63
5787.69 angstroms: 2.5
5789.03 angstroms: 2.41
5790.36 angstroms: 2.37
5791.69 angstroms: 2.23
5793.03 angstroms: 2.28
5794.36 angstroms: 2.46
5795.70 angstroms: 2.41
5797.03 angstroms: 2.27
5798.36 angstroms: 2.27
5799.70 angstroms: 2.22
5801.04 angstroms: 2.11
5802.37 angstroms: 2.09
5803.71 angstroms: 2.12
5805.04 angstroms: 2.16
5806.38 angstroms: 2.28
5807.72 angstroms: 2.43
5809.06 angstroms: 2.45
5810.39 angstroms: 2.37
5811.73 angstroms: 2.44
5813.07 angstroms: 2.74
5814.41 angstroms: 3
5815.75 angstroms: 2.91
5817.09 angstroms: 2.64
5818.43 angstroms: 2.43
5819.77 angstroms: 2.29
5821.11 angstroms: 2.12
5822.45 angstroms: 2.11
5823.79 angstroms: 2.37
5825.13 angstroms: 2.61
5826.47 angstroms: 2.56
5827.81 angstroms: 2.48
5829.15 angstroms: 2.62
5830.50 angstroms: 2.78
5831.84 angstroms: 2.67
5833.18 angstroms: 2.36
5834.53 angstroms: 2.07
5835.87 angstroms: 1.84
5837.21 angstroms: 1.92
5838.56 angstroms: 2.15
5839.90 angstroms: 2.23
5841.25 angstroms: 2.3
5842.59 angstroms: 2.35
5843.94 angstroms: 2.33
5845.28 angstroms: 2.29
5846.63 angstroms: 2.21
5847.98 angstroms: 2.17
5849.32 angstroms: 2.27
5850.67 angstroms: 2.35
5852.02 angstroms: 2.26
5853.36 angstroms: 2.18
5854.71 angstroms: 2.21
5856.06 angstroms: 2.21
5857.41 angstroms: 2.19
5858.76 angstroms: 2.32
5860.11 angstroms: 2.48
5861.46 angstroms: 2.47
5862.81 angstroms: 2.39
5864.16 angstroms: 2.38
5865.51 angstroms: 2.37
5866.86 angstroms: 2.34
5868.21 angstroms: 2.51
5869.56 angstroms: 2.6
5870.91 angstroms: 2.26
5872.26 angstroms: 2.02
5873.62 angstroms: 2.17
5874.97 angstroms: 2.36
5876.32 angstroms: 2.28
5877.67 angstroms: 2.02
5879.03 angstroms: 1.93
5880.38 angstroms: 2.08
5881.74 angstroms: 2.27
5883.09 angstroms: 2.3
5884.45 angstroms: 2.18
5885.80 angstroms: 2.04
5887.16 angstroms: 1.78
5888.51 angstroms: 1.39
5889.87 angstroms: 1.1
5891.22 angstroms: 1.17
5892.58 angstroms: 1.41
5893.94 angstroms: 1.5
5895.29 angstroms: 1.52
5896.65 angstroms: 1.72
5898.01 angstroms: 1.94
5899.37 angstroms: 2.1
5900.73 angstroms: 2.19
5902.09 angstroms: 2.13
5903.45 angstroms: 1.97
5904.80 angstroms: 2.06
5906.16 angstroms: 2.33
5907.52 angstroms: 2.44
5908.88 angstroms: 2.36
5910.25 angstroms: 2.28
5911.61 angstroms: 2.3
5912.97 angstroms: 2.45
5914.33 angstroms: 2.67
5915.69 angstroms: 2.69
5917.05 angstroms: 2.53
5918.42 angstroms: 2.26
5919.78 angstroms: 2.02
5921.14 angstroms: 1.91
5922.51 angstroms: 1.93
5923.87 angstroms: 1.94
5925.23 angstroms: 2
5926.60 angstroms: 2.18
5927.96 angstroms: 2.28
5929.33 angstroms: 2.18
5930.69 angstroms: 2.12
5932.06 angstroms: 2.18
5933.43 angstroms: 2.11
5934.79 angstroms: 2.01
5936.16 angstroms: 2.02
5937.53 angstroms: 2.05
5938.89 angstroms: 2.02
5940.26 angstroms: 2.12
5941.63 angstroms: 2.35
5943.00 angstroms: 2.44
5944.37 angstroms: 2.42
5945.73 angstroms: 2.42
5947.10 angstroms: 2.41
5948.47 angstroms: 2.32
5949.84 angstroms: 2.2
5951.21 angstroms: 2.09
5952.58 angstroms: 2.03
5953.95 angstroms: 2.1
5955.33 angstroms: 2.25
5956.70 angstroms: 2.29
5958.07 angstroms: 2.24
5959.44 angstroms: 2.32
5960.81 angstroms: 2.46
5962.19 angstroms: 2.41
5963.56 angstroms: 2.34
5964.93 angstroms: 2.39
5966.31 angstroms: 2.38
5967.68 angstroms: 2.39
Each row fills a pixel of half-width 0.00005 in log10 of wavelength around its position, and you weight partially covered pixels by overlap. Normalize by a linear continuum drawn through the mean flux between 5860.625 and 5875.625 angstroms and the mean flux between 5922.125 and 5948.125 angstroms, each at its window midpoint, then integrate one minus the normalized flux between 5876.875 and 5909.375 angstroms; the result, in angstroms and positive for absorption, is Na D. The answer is 5.3 angstroms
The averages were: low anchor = 2.35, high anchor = 2.17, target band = 1.91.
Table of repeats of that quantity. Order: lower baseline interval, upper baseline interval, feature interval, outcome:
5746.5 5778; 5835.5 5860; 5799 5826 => -2.19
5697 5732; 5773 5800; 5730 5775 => 0.74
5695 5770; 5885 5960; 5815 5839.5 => -2.73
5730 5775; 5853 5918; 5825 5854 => -1.87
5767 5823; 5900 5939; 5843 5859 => 0.25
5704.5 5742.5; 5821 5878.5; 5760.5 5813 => 0.18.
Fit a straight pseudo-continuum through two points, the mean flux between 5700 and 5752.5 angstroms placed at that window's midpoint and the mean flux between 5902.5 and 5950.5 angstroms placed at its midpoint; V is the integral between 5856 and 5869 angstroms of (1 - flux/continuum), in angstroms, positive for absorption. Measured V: -0.9 angstroms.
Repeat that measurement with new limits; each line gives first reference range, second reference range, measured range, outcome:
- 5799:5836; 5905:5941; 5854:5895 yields 3.9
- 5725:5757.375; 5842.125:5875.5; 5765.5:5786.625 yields -0.5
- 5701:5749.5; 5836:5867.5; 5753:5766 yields 0.9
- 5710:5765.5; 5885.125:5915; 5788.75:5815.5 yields -3.1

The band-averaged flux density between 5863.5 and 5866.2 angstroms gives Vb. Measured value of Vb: 2.38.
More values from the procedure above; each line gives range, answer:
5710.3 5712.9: 2.01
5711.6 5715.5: 2.31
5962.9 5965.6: 2.37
